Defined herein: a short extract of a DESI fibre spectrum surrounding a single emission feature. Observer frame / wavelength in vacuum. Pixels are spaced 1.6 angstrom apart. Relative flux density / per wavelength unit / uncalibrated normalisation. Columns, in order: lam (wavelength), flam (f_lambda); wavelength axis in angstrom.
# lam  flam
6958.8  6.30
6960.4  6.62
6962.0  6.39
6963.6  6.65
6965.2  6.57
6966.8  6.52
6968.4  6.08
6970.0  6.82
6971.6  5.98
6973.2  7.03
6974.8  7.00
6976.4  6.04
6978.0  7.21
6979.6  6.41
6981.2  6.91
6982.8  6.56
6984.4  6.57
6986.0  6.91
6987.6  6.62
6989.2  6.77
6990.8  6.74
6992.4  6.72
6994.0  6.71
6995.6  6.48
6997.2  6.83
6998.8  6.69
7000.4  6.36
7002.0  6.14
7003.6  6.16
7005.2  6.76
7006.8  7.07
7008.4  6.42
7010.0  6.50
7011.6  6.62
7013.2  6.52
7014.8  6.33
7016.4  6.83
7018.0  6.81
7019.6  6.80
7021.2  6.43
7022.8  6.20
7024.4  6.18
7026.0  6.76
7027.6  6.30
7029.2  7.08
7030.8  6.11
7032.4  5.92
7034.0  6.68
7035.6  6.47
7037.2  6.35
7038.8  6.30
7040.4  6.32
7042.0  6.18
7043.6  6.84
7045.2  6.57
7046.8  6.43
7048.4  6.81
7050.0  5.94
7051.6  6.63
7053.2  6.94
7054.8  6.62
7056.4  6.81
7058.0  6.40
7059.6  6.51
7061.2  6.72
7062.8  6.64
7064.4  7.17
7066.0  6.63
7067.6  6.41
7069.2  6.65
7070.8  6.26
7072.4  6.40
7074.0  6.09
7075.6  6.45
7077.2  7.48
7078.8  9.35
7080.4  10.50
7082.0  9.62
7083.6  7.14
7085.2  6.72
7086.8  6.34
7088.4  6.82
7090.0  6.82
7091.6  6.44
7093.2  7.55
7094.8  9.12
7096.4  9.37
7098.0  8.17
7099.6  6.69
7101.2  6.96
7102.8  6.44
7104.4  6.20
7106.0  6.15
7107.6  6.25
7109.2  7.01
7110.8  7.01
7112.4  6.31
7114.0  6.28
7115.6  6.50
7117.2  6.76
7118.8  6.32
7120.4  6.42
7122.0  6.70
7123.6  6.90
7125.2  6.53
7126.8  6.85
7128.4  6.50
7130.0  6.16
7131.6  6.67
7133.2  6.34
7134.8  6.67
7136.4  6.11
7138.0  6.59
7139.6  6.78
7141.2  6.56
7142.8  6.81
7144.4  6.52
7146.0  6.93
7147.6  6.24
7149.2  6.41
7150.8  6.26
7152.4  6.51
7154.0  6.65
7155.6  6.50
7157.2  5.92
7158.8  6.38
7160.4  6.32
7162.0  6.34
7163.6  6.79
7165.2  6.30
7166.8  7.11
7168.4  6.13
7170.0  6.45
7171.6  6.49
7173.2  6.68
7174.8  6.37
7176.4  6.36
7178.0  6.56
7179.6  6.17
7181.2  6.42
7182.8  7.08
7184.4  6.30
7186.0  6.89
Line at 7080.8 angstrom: [S II] 6716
